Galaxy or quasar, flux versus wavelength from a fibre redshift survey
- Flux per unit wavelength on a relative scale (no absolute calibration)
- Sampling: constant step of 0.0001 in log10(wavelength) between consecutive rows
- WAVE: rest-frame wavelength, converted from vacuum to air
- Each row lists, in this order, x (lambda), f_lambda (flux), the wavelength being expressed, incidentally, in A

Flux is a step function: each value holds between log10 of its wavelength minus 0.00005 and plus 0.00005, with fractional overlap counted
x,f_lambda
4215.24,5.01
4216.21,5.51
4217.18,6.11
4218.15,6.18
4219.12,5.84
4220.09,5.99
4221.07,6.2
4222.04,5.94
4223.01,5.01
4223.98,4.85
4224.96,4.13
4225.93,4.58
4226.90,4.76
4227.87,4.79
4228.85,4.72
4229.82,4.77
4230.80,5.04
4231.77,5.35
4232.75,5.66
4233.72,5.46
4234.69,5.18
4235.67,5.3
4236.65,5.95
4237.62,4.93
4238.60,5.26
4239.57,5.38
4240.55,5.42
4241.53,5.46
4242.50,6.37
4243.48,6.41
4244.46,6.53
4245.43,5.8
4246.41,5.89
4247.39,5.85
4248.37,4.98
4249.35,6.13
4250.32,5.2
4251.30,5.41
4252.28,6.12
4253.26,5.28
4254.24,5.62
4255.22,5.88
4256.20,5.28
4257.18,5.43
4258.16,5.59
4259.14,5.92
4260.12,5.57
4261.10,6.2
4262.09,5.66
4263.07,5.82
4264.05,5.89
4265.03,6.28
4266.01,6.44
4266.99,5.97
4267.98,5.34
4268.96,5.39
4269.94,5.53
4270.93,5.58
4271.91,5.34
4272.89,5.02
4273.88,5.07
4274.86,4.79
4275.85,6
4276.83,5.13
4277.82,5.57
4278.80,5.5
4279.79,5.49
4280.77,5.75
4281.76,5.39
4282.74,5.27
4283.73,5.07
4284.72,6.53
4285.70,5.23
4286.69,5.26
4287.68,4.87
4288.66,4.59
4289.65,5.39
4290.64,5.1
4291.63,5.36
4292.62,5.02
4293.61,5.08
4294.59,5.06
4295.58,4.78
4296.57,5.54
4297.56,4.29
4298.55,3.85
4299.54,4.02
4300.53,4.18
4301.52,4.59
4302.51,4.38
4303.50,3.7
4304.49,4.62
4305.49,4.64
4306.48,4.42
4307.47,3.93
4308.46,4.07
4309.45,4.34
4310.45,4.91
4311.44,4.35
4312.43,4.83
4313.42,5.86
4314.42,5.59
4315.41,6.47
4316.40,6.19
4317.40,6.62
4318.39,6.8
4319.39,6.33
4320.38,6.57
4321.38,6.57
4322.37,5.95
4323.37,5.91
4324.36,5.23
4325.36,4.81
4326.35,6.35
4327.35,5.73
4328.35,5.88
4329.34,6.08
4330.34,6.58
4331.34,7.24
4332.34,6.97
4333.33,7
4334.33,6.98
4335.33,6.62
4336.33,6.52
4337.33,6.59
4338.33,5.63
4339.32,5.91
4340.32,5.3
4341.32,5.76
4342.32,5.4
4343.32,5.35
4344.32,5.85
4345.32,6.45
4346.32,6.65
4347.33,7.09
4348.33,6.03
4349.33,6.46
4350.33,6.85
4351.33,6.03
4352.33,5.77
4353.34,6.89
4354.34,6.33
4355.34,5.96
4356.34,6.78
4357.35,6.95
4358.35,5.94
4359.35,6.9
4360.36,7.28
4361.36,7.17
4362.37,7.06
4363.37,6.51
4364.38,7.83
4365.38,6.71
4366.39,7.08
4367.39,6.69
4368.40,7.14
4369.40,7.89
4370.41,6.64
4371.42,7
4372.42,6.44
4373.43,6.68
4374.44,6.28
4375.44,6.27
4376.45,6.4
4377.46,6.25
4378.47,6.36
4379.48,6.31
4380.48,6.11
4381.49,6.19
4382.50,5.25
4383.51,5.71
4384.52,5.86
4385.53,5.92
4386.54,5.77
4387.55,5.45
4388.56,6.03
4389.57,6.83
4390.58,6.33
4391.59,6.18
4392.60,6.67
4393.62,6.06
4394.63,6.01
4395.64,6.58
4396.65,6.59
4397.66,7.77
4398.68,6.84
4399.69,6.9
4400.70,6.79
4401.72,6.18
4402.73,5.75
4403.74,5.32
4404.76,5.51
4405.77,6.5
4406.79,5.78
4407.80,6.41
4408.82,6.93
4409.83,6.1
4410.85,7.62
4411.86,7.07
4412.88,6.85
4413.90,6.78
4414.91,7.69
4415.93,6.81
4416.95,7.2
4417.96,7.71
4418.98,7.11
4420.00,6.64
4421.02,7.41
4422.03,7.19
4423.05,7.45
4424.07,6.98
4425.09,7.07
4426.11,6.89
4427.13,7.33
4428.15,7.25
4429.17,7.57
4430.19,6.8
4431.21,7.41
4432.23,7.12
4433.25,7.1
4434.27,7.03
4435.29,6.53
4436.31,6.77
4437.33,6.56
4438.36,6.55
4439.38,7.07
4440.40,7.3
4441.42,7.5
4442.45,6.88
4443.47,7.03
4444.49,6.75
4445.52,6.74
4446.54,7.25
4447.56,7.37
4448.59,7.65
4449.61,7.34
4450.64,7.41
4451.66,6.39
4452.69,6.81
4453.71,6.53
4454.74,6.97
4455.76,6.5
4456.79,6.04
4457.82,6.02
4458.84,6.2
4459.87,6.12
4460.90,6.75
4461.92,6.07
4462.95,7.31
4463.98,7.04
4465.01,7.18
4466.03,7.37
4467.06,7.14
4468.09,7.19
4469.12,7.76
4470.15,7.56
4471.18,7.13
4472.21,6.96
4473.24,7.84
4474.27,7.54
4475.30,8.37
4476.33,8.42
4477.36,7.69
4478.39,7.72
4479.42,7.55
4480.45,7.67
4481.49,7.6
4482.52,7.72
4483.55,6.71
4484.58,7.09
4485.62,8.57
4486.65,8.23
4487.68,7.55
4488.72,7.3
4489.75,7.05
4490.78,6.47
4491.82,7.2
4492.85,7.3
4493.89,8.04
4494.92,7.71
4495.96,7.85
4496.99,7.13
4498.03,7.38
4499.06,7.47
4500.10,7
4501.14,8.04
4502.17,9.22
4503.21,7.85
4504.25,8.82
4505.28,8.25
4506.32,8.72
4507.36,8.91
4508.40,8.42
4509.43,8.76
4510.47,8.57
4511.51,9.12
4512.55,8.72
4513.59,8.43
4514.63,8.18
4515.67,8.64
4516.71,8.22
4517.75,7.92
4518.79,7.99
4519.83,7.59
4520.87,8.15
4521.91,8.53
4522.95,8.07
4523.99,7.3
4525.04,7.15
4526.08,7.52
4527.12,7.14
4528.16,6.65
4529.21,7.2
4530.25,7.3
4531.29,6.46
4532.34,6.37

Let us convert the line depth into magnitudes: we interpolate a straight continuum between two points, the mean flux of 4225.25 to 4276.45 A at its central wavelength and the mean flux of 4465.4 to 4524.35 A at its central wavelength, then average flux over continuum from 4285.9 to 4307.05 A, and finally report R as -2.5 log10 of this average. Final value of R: 0.26 mag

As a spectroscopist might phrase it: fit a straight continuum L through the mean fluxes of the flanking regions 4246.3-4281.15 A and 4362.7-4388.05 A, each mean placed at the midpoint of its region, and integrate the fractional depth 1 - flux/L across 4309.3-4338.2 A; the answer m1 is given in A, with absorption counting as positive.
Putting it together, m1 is -0.1 A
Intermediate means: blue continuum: 5.6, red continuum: 6.43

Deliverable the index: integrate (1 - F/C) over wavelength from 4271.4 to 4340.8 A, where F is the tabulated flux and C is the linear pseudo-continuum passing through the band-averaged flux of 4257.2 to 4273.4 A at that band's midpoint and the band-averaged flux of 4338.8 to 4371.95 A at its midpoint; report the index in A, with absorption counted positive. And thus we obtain 7.4 A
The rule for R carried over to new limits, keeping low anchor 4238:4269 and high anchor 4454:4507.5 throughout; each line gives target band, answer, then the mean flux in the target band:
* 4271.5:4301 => 0.170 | 5.12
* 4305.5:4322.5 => 0.133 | 5.49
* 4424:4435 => -0.012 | 7.13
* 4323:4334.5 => 0.016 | 6.21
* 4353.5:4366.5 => -0.043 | 6.8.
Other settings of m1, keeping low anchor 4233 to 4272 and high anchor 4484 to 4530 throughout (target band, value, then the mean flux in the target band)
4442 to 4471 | 2.1 A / 6.91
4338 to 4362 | 0.9 A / 6.29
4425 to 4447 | 0.8 A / 7.02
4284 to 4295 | 1.4 A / 5.23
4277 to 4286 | 0.6 A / 5.53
